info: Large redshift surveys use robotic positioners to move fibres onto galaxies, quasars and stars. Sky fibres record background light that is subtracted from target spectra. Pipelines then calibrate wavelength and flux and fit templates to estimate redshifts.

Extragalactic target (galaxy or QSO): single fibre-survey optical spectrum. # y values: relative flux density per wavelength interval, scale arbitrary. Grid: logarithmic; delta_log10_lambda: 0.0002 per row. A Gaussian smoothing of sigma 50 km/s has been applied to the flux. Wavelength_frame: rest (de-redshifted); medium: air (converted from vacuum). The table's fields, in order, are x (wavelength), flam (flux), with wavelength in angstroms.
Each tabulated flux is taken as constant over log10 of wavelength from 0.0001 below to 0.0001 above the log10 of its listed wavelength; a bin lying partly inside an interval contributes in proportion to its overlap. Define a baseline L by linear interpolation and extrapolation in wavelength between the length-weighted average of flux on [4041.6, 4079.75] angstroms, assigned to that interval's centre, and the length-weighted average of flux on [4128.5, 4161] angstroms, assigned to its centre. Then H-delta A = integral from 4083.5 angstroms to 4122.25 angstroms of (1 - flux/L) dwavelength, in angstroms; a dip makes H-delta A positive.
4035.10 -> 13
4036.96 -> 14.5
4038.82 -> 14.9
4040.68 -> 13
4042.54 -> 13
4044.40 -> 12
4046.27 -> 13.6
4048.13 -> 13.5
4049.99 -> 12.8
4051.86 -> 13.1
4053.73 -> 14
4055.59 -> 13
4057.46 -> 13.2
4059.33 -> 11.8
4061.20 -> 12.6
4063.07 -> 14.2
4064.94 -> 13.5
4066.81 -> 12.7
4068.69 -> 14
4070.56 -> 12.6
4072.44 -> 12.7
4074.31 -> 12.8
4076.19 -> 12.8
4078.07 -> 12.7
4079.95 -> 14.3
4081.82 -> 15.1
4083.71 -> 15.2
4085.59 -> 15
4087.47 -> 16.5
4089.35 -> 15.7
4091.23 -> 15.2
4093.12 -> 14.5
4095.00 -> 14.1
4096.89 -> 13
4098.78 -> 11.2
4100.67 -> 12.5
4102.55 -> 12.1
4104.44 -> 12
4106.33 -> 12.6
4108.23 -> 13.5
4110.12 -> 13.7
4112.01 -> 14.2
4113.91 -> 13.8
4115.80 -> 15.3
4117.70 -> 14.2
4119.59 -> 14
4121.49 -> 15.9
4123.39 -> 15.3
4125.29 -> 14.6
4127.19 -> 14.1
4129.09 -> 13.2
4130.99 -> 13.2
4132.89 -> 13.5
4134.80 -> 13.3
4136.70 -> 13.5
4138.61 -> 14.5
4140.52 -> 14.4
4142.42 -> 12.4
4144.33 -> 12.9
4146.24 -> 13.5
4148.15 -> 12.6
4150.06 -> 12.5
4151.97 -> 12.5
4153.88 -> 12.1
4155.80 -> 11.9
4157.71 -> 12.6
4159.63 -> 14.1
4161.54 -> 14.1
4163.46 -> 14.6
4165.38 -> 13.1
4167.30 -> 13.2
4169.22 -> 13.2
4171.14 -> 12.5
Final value -2.6 angstroms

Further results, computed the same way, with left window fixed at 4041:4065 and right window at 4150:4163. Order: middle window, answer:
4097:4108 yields 0.6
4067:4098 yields -2.5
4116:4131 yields -1.7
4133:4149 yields -0.6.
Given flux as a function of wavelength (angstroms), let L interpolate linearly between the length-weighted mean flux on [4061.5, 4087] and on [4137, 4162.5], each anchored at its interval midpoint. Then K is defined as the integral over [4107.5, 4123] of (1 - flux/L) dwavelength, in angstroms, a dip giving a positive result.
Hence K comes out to -1.17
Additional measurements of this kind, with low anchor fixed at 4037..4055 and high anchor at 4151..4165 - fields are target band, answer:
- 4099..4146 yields -1.60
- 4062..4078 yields 0.23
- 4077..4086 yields -0.75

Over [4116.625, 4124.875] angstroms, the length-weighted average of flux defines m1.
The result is 14.8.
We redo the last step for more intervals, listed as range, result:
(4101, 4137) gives 13.8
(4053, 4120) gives 13.6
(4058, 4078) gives 13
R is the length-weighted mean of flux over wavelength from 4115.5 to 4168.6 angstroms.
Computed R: 13.6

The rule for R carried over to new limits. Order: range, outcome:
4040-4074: 13.1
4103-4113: 13.1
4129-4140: 13.6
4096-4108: 12.3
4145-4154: 12.7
